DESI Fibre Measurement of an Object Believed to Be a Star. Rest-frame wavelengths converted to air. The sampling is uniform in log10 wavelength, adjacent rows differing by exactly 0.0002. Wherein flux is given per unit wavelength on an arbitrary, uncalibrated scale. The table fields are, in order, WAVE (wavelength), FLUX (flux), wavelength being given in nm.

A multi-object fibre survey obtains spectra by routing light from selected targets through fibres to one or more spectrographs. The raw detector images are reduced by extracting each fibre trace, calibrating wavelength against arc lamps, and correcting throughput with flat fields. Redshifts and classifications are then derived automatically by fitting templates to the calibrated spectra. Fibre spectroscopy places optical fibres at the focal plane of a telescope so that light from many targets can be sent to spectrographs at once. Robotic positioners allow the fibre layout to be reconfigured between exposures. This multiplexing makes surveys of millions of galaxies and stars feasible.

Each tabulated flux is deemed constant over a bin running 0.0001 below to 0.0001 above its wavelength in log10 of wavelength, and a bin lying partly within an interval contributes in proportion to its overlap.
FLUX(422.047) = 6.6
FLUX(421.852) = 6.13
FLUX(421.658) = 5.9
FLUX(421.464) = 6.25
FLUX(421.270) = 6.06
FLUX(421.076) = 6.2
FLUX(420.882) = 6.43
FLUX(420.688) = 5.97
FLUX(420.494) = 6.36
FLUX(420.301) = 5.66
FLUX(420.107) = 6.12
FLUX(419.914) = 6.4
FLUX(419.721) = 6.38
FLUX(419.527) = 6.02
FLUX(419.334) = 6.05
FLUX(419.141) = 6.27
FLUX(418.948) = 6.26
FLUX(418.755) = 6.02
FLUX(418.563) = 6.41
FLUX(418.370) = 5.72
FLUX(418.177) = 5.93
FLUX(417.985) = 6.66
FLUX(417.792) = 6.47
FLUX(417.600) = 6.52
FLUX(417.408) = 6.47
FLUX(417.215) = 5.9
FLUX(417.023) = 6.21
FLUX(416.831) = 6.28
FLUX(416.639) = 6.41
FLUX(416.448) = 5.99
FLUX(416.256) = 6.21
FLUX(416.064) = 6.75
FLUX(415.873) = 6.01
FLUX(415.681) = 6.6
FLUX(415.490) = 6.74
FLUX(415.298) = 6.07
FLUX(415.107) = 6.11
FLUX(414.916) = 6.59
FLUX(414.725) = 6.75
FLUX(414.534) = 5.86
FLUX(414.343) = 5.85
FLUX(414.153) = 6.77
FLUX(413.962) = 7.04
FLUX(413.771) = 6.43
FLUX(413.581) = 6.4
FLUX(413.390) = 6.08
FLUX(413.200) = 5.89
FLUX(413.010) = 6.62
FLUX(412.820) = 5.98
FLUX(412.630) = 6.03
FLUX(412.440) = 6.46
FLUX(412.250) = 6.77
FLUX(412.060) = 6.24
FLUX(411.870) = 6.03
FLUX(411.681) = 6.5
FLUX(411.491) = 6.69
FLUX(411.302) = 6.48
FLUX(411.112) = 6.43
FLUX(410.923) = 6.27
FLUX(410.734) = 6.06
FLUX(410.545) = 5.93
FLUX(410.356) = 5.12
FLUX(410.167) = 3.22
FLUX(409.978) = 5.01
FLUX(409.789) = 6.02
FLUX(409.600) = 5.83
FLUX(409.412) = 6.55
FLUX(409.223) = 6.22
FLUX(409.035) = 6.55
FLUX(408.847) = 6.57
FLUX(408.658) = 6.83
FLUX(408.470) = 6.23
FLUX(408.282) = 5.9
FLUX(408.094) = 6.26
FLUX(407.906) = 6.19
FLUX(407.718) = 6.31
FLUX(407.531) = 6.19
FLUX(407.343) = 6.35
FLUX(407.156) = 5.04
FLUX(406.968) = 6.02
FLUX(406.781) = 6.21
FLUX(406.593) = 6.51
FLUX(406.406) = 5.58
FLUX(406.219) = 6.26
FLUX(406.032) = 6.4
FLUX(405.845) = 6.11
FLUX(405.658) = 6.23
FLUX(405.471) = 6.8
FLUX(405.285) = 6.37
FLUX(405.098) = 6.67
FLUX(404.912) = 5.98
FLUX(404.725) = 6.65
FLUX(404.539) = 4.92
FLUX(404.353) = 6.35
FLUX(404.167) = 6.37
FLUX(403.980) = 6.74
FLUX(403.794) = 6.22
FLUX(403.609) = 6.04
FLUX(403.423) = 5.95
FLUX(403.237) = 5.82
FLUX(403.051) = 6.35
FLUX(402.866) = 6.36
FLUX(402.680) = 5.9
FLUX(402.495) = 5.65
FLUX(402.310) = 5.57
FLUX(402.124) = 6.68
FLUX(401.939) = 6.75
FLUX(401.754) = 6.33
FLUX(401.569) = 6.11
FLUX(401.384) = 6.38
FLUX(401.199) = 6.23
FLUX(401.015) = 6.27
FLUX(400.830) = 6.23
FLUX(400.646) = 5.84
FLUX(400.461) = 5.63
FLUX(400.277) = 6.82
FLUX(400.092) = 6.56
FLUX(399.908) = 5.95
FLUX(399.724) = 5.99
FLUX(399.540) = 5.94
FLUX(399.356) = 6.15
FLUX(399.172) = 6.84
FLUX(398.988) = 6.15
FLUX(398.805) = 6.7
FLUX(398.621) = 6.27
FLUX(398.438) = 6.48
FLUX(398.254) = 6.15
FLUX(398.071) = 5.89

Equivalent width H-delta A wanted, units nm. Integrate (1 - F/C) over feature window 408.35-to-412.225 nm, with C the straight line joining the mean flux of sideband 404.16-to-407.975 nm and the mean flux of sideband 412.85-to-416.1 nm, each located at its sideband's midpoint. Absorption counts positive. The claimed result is 0.13 nm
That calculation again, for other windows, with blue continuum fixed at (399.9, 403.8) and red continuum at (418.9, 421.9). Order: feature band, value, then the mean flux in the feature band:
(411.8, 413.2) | -0.03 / 6.28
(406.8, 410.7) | 0.15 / 5.92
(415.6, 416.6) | -0.03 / 6.31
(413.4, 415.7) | -0.10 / 6.41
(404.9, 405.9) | -0.04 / 6.4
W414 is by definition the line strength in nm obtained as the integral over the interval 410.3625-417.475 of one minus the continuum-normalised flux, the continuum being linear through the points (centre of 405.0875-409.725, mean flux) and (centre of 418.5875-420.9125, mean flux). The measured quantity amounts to -0.12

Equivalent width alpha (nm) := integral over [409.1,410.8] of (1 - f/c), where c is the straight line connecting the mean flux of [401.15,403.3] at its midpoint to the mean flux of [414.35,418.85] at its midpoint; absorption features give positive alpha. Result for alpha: 0.18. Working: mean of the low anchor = 6.18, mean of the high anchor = 6.28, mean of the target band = 5.56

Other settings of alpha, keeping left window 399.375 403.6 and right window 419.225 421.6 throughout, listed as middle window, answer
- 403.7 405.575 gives -0.048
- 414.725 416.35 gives -0.067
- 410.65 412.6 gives -0.073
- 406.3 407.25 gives 0.042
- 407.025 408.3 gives 0.022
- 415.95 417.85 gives -0.050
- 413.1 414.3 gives -0.050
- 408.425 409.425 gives -0.057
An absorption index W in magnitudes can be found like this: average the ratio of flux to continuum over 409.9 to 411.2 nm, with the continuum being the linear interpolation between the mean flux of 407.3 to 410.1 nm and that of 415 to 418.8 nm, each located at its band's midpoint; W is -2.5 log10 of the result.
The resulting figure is 0.14 mag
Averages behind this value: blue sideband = 6.17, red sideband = 6.28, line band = 5.44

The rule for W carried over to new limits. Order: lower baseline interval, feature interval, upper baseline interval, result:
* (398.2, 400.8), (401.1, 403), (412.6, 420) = 0.009 mag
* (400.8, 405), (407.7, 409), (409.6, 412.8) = -0.055 mag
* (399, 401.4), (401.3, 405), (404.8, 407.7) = 0.008 mag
